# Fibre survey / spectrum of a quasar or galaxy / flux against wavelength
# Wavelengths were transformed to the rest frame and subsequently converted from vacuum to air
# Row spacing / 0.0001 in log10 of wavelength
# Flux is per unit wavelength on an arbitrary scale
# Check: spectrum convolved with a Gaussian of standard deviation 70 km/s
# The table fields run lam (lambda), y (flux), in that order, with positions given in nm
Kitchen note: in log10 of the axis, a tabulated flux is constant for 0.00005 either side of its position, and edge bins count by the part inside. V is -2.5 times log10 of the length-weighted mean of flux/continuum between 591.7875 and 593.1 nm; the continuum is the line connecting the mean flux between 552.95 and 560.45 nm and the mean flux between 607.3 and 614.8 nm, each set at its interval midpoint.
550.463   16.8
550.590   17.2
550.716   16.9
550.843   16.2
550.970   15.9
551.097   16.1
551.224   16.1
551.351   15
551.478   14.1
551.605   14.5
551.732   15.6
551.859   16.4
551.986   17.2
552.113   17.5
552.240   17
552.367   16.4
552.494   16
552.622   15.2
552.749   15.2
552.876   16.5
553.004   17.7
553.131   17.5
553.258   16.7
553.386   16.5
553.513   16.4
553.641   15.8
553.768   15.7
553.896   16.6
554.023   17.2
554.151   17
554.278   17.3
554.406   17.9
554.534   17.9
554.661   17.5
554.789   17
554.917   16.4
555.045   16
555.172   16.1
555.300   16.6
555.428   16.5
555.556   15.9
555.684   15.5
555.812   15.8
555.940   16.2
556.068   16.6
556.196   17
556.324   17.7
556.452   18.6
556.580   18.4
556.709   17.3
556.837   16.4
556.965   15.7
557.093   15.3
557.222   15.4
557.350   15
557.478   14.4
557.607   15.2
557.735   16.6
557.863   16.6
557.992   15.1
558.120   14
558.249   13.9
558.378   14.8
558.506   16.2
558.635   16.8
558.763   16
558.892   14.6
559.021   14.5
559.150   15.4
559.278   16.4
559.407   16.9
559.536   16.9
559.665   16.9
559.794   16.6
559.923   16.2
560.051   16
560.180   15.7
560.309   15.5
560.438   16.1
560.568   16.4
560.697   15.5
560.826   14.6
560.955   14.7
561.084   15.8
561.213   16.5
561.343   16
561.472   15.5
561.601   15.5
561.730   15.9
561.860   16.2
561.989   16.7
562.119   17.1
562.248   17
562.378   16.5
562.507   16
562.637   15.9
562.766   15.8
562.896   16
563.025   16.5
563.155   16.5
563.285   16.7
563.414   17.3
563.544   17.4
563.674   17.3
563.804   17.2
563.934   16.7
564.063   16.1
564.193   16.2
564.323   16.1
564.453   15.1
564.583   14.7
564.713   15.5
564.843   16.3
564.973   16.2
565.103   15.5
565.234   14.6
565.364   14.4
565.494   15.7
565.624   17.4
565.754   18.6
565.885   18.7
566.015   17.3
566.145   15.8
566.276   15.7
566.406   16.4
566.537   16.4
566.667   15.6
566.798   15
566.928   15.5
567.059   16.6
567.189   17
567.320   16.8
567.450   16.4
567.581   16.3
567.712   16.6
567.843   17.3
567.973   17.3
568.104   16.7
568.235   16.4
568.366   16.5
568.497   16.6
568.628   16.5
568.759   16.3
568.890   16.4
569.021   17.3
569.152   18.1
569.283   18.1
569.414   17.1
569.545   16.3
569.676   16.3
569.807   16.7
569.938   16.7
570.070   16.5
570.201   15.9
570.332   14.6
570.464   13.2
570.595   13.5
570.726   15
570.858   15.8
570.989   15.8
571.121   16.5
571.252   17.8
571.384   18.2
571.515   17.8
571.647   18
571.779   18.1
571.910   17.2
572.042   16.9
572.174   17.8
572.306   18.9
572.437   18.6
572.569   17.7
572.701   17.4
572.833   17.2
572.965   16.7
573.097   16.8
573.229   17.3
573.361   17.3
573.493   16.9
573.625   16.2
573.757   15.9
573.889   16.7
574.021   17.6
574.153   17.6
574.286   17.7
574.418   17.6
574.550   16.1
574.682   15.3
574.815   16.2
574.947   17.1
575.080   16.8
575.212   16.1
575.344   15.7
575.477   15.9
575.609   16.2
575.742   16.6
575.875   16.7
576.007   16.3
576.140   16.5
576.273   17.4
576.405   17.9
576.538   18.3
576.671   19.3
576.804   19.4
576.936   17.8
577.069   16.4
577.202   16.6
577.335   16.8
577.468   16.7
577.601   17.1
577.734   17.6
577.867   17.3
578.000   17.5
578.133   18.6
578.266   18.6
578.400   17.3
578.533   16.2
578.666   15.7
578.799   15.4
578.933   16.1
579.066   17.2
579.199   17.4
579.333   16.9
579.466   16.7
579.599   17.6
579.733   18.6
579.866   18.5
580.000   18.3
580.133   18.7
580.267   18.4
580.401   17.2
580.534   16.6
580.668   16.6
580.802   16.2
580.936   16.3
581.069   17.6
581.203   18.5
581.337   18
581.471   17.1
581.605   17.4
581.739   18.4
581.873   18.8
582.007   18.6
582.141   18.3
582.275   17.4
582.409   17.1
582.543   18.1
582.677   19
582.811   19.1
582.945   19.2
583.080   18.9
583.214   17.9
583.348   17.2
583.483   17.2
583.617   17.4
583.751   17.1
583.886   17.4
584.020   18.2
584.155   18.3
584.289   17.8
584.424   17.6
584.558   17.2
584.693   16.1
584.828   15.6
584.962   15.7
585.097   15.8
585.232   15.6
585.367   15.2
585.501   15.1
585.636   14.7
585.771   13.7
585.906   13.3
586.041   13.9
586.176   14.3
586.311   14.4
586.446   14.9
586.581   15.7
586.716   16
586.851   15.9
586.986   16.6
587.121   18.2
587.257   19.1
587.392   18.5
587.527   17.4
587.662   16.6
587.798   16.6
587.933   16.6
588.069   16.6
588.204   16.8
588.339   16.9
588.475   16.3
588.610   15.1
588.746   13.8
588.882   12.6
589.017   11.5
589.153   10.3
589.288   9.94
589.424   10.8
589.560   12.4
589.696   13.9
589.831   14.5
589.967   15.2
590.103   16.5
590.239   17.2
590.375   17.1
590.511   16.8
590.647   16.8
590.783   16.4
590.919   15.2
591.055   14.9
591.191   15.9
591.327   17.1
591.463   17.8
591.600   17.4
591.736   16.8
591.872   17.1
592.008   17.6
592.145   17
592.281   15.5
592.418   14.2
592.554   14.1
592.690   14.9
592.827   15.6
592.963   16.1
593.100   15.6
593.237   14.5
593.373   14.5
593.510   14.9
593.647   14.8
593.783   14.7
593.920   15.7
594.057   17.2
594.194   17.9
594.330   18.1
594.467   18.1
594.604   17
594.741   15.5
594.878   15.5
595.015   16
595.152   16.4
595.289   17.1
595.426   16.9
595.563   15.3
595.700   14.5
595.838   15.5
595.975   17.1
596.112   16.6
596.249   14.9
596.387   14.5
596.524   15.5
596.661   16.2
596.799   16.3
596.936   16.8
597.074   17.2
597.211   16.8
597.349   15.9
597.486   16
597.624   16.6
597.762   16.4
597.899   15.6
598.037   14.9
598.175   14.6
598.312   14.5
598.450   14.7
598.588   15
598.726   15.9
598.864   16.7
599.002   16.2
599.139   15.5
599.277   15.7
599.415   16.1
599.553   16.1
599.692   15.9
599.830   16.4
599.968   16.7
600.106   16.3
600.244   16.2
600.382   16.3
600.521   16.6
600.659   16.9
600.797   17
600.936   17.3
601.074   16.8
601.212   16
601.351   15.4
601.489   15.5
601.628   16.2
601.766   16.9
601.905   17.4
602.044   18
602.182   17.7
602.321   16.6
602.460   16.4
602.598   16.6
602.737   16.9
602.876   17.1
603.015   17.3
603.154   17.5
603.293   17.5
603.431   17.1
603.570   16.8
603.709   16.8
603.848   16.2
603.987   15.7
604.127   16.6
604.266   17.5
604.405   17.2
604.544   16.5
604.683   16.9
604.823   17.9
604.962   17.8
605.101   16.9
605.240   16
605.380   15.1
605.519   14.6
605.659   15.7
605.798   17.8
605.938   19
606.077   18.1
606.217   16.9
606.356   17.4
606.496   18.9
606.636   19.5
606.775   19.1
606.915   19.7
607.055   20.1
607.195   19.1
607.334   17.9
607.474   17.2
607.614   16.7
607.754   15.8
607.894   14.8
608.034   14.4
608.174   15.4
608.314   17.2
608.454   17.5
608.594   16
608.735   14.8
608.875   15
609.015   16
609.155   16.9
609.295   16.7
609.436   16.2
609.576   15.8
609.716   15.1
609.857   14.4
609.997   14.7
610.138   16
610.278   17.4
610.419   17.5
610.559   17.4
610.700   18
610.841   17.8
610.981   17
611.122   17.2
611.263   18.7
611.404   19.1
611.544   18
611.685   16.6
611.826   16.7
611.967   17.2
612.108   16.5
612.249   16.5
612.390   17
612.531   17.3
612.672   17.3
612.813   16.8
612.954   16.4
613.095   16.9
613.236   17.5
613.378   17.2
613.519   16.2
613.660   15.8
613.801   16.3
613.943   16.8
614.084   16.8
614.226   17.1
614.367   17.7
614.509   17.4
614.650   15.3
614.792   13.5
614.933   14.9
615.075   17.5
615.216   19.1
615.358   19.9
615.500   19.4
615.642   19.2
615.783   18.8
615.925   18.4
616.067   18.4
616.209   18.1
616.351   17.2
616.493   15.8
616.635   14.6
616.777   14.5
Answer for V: 0.05 mag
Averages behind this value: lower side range 16.3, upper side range 16.6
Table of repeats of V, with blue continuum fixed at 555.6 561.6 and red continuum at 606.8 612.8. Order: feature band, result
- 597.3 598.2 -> 0.06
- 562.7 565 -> -0.02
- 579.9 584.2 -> -0.09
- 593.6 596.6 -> 0.03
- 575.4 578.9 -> -0.06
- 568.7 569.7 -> -0.06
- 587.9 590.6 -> 0.14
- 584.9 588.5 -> 0.03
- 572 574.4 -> -0.07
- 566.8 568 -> -0.03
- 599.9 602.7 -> 0.00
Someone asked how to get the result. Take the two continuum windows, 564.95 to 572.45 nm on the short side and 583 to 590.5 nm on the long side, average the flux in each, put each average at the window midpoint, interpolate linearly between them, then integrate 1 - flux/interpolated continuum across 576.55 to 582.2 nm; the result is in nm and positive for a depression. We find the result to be -0.50 nm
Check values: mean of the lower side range 16.6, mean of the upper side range 15.7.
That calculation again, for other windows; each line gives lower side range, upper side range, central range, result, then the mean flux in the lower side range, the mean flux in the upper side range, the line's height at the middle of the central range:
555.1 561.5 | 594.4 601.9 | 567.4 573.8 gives -0.304 nm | 16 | 16.1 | 16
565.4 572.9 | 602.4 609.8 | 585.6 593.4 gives 0.631 nm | 16.7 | 16.9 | 16.8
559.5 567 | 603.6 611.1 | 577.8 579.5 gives -0.062 nm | 16.2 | 16.8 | 16.4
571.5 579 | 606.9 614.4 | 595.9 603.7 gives 0.262 nm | 17.1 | 16.8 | 16.9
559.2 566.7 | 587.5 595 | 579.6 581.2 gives -0.180 nm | 16.2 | 15.6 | 15.8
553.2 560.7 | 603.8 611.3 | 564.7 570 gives -0.052 nm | 16.2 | 16.9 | 16.4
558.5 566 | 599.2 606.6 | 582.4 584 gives -0.148 nm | 16.2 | 16.8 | 16.5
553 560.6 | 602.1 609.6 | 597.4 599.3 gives 0.141 nm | 16.3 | 17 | 16.8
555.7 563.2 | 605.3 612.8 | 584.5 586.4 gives 0.170 nm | 16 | 17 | 16.5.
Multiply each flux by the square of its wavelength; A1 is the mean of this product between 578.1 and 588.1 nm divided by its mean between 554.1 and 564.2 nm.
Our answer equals 1.14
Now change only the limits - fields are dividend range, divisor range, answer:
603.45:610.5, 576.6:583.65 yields 1.04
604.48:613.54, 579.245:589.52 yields 1.11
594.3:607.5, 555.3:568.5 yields 1.18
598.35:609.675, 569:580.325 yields 1.09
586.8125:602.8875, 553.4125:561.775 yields 1.13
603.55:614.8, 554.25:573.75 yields 1.20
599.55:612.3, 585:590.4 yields 1.19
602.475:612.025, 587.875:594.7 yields 1.15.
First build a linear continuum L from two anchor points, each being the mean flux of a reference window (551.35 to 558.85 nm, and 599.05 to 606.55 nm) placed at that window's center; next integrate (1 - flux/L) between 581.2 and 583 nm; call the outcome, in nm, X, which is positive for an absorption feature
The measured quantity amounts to -0.18 nm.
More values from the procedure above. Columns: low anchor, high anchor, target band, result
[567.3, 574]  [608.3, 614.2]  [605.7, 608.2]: -0.14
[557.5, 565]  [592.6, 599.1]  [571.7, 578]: -0.46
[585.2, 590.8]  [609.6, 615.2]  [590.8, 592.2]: -0.11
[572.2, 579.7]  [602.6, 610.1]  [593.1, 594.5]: 0.08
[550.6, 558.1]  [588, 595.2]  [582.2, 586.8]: -0.26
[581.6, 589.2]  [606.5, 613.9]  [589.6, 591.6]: 0.06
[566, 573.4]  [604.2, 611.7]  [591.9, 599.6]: 0.46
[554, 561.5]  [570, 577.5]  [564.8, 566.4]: 0.01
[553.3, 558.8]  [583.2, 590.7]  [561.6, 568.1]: -0.09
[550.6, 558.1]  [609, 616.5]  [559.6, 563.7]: 0.06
